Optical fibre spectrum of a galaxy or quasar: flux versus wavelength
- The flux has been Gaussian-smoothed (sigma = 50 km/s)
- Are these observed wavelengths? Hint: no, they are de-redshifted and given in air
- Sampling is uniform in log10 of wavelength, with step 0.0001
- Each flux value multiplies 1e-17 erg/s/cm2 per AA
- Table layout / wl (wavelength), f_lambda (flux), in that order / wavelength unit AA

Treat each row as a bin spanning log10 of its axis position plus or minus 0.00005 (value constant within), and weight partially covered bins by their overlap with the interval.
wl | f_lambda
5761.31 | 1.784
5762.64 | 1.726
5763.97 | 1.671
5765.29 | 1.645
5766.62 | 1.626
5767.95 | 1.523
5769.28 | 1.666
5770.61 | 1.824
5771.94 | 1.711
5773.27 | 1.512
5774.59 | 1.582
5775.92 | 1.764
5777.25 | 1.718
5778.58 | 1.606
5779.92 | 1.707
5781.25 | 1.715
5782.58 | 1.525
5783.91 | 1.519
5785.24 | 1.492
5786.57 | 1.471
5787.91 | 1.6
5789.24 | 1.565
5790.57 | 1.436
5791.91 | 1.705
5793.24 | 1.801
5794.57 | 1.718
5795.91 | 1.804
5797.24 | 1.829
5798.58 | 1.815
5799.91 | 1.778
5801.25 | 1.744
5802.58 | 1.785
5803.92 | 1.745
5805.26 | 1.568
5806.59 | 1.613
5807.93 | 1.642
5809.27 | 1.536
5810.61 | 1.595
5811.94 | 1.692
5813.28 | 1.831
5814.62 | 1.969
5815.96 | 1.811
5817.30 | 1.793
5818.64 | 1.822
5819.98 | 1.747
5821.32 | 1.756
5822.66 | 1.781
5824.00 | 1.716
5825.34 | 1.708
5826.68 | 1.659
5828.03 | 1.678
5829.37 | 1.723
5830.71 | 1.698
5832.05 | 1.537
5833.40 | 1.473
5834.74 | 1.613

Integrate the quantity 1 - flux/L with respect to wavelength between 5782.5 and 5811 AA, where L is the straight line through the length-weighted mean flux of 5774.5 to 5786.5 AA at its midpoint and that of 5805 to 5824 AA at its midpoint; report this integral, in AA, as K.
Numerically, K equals 0.3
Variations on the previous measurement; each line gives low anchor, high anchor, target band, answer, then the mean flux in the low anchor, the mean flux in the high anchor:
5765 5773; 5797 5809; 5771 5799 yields 0.6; 1.66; 1.71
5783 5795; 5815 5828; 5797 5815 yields -0.5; 1.59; 1.75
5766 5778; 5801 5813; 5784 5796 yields 0.4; 1.66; 1.66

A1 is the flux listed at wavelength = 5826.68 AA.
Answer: 1.659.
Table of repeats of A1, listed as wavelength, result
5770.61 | 1.824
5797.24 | 1.829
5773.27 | 1.512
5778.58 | 1.606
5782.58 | 1.525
